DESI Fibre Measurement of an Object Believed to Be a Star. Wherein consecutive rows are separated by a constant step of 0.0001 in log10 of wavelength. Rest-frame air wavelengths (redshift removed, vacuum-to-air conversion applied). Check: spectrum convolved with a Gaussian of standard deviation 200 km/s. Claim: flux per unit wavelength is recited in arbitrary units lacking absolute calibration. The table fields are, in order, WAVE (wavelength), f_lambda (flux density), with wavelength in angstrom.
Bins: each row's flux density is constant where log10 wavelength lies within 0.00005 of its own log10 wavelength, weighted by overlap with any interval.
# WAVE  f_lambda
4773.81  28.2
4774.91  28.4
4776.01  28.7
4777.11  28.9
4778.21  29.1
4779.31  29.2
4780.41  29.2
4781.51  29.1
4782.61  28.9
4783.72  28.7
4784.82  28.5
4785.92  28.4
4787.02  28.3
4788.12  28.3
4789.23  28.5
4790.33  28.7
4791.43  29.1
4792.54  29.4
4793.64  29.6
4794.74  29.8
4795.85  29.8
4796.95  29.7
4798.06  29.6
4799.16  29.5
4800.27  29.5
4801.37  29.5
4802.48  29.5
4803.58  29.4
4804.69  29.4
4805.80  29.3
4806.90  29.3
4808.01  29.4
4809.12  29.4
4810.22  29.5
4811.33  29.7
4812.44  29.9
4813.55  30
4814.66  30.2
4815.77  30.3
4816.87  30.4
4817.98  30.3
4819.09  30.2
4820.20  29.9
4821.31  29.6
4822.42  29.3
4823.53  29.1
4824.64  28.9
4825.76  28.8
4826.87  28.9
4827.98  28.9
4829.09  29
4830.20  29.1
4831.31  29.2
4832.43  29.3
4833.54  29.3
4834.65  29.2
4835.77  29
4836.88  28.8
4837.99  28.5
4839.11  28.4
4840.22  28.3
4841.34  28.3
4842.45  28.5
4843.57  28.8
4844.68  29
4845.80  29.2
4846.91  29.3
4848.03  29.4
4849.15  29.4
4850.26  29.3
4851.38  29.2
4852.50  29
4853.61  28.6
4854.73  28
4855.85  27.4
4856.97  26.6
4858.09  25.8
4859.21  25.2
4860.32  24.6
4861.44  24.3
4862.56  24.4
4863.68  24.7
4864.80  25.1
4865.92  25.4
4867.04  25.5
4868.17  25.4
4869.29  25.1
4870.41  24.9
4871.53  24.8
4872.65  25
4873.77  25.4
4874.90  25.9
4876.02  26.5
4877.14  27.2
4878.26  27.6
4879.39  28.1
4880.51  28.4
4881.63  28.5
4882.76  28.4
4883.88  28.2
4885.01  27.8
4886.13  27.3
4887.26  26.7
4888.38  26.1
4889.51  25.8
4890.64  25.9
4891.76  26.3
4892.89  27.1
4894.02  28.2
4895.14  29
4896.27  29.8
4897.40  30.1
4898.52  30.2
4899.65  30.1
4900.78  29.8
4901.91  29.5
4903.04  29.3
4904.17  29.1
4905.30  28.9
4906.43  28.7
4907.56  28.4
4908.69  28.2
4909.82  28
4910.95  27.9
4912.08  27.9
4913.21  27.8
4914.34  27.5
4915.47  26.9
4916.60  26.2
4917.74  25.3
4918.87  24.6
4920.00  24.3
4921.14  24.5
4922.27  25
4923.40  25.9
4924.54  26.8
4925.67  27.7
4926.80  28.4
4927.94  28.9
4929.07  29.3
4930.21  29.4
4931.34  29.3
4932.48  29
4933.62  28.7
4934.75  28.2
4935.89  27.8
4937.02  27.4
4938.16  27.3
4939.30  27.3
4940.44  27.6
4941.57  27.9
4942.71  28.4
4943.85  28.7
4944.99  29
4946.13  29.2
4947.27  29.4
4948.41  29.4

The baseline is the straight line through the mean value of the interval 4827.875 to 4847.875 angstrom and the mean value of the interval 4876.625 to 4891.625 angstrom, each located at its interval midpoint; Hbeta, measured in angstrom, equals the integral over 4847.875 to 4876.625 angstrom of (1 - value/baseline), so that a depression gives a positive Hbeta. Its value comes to 1.8 angstrom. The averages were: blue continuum 28.9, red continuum 27.4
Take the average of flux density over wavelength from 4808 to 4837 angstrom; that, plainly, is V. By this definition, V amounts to 29.5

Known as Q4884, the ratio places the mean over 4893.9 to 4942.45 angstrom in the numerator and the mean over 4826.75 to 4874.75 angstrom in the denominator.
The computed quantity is 1.0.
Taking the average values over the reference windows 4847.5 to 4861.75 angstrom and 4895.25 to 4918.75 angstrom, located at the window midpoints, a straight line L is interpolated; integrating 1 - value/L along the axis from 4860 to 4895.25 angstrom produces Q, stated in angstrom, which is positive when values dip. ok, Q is 2.0 angstrom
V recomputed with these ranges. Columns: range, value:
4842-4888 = 27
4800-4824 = 29.7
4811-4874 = 28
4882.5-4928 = 27.6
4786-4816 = 29.4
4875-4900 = 27.8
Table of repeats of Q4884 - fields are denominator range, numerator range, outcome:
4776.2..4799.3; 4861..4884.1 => 0.90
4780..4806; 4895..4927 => 0.95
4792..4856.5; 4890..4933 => 0.95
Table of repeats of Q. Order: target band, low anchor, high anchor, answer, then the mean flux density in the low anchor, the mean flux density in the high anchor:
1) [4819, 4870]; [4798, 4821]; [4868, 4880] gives -0.38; 29.7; 26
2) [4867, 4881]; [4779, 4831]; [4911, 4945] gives 1.04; 29.3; 27.4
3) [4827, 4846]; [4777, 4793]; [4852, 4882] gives -1.19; 28.8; 26.2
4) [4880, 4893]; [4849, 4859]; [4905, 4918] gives 0.28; 28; 27.7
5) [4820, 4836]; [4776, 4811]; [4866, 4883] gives -0.67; 29.2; 26.4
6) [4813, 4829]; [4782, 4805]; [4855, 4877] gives -1.08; 29.1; 25.4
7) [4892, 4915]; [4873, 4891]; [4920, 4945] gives -1.15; 27.1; 27.7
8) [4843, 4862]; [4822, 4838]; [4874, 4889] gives 0.33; 29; 27.4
